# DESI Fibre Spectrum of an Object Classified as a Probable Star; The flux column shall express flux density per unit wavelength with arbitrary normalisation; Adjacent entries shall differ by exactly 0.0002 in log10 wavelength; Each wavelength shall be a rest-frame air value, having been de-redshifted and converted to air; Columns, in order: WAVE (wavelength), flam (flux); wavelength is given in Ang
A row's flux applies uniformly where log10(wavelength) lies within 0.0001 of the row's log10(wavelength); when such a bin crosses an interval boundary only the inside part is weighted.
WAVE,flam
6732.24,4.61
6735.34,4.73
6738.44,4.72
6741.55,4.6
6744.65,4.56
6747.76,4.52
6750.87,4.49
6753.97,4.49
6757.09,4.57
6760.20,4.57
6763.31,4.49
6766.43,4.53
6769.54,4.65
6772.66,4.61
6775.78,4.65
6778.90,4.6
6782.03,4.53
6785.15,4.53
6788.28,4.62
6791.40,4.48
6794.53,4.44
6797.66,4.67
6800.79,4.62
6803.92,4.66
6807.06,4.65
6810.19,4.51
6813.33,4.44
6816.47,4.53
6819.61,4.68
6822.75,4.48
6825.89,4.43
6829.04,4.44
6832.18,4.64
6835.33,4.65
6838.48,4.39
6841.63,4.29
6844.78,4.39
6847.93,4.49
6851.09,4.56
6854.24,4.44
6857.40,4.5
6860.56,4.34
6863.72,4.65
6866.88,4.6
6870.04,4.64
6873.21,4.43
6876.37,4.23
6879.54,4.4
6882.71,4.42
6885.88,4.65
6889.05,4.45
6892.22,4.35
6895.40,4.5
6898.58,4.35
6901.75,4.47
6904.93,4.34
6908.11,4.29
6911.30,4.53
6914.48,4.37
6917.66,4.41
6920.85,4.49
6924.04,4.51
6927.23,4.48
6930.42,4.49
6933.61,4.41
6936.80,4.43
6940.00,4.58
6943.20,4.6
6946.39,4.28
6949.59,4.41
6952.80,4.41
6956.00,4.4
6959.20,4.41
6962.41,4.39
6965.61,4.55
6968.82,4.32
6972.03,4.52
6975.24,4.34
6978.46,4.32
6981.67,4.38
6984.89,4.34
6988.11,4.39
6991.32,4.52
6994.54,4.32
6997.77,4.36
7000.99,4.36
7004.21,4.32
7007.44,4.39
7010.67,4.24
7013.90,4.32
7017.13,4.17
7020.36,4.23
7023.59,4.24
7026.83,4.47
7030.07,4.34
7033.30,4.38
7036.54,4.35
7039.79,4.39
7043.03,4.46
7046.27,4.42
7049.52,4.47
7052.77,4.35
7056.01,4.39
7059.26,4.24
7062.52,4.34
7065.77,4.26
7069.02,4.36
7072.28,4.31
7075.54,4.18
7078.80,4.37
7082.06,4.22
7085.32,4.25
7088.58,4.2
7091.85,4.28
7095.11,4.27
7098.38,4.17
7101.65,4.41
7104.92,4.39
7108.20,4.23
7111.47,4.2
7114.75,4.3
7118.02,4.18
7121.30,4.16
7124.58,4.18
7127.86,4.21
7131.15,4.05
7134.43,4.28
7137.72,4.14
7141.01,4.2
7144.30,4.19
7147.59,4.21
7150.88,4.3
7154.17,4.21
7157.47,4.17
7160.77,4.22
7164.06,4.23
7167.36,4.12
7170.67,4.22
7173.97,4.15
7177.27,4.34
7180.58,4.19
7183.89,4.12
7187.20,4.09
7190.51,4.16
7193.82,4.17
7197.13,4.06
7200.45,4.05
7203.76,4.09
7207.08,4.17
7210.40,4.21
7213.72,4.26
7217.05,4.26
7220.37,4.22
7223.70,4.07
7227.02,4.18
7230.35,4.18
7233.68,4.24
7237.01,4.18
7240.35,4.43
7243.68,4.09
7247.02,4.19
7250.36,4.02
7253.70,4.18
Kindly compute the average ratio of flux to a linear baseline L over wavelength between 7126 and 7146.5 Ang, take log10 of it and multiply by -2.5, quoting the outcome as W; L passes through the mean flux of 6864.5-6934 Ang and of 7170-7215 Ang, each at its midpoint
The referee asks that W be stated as 0.01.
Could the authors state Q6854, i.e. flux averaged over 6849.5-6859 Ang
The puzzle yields 4.5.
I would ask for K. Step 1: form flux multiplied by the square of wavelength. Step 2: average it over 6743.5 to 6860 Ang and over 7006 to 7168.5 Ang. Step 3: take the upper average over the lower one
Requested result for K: 1.02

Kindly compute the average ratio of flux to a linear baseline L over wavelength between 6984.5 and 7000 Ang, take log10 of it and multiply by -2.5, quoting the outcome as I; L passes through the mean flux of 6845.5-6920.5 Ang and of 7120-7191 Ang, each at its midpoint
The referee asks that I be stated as -0.01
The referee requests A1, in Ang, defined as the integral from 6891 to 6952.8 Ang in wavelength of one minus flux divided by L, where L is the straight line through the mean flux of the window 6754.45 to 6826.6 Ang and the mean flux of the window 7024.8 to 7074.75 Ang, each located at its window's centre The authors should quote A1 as 0.4 Ang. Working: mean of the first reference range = 4.56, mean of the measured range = 4.44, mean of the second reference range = 4.36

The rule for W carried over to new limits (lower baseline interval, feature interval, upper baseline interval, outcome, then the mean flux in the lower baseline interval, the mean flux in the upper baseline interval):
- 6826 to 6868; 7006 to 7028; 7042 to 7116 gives 0.016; 4.49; 4.31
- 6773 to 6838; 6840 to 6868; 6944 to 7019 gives 0.009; 4.56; 4.37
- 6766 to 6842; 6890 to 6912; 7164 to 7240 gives 0.015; 4.55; 4.18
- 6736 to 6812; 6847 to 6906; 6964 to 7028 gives 0.002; 4.57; 4.35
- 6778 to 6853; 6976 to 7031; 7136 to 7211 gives 0.002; 4.53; 4.17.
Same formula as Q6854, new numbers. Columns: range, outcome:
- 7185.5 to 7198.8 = 4.12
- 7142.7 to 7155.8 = 4.23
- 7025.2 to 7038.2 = 4.38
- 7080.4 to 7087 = 4.24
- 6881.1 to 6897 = 4.47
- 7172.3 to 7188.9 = 4.18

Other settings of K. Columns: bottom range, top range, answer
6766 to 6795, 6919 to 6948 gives 1.02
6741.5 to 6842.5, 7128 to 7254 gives 1.03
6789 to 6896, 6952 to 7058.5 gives 1.02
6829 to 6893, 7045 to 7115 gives 1.02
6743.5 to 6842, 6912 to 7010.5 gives 1.02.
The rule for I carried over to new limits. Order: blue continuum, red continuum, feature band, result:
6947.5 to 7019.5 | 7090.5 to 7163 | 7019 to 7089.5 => -0.01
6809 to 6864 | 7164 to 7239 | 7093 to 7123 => 0.00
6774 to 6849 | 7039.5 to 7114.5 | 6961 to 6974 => -0.01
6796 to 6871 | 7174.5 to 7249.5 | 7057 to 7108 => 0.00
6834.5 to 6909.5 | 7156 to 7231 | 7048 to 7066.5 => -0.01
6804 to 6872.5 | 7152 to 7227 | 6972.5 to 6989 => 0.00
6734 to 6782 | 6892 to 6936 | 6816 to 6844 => 0.00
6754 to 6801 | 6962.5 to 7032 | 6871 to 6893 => 0.01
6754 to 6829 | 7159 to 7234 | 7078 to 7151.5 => 0.00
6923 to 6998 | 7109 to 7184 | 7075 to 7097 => 0.00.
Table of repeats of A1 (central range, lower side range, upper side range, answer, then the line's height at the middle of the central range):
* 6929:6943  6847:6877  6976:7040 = -0.23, 4.42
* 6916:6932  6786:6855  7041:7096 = -0.14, 4.44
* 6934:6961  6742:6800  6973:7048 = -0.20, 4.41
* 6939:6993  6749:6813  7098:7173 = -0.44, 4.38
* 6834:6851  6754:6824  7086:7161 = 0.24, 4.51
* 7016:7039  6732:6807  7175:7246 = 0.15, 4.35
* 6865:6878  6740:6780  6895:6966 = 0.01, 4.48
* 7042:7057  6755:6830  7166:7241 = -0.34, 4.32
